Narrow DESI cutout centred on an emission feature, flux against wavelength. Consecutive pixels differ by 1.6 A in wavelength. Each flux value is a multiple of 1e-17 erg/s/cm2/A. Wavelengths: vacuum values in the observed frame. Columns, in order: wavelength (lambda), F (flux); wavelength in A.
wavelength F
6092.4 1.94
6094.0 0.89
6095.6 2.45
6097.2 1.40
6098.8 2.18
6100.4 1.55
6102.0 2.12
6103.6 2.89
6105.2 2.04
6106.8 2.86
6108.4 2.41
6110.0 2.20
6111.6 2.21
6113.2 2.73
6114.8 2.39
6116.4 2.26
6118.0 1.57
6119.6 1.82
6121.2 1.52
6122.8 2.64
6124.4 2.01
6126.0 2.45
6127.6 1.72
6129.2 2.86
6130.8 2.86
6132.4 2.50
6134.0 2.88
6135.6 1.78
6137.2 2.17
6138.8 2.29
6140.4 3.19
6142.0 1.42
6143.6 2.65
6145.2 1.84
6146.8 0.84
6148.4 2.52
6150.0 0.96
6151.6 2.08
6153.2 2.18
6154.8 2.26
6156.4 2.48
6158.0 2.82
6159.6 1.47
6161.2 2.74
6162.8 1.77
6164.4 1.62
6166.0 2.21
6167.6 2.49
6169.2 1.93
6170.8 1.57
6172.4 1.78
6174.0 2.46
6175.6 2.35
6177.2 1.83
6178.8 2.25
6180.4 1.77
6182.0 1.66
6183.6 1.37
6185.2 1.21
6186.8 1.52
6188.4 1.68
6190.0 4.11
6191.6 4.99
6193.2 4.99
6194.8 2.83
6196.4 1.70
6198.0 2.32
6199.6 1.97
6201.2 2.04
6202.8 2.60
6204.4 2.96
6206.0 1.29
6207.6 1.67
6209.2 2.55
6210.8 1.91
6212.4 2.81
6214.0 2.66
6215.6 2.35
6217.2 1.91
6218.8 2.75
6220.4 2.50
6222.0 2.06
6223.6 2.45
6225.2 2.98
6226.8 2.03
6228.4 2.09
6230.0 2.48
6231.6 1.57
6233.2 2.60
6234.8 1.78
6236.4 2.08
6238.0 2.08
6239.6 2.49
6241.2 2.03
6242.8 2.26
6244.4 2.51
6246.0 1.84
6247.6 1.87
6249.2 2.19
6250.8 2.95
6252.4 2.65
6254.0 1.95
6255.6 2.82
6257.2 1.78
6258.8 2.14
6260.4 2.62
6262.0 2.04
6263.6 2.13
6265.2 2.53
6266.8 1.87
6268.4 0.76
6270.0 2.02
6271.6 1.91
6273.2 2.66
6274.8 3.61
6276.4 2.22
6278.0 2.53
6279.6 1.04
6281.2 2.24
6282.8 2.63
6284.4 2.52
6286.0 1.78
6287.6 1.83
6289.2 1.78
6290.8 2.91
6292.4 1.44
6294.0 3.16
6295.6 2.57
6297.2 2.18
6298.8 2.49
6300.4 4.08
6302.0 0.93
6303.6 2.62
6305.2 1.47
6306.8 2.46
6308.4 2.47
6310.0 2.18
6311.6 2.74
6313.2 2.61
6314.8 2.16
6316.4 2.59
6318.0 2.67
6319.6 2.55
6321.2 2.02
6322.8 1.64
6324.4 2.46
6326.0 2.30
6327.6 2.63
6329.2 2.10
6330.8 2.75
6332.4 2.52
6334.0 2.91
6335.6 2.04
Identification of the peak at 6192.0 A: H-beta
